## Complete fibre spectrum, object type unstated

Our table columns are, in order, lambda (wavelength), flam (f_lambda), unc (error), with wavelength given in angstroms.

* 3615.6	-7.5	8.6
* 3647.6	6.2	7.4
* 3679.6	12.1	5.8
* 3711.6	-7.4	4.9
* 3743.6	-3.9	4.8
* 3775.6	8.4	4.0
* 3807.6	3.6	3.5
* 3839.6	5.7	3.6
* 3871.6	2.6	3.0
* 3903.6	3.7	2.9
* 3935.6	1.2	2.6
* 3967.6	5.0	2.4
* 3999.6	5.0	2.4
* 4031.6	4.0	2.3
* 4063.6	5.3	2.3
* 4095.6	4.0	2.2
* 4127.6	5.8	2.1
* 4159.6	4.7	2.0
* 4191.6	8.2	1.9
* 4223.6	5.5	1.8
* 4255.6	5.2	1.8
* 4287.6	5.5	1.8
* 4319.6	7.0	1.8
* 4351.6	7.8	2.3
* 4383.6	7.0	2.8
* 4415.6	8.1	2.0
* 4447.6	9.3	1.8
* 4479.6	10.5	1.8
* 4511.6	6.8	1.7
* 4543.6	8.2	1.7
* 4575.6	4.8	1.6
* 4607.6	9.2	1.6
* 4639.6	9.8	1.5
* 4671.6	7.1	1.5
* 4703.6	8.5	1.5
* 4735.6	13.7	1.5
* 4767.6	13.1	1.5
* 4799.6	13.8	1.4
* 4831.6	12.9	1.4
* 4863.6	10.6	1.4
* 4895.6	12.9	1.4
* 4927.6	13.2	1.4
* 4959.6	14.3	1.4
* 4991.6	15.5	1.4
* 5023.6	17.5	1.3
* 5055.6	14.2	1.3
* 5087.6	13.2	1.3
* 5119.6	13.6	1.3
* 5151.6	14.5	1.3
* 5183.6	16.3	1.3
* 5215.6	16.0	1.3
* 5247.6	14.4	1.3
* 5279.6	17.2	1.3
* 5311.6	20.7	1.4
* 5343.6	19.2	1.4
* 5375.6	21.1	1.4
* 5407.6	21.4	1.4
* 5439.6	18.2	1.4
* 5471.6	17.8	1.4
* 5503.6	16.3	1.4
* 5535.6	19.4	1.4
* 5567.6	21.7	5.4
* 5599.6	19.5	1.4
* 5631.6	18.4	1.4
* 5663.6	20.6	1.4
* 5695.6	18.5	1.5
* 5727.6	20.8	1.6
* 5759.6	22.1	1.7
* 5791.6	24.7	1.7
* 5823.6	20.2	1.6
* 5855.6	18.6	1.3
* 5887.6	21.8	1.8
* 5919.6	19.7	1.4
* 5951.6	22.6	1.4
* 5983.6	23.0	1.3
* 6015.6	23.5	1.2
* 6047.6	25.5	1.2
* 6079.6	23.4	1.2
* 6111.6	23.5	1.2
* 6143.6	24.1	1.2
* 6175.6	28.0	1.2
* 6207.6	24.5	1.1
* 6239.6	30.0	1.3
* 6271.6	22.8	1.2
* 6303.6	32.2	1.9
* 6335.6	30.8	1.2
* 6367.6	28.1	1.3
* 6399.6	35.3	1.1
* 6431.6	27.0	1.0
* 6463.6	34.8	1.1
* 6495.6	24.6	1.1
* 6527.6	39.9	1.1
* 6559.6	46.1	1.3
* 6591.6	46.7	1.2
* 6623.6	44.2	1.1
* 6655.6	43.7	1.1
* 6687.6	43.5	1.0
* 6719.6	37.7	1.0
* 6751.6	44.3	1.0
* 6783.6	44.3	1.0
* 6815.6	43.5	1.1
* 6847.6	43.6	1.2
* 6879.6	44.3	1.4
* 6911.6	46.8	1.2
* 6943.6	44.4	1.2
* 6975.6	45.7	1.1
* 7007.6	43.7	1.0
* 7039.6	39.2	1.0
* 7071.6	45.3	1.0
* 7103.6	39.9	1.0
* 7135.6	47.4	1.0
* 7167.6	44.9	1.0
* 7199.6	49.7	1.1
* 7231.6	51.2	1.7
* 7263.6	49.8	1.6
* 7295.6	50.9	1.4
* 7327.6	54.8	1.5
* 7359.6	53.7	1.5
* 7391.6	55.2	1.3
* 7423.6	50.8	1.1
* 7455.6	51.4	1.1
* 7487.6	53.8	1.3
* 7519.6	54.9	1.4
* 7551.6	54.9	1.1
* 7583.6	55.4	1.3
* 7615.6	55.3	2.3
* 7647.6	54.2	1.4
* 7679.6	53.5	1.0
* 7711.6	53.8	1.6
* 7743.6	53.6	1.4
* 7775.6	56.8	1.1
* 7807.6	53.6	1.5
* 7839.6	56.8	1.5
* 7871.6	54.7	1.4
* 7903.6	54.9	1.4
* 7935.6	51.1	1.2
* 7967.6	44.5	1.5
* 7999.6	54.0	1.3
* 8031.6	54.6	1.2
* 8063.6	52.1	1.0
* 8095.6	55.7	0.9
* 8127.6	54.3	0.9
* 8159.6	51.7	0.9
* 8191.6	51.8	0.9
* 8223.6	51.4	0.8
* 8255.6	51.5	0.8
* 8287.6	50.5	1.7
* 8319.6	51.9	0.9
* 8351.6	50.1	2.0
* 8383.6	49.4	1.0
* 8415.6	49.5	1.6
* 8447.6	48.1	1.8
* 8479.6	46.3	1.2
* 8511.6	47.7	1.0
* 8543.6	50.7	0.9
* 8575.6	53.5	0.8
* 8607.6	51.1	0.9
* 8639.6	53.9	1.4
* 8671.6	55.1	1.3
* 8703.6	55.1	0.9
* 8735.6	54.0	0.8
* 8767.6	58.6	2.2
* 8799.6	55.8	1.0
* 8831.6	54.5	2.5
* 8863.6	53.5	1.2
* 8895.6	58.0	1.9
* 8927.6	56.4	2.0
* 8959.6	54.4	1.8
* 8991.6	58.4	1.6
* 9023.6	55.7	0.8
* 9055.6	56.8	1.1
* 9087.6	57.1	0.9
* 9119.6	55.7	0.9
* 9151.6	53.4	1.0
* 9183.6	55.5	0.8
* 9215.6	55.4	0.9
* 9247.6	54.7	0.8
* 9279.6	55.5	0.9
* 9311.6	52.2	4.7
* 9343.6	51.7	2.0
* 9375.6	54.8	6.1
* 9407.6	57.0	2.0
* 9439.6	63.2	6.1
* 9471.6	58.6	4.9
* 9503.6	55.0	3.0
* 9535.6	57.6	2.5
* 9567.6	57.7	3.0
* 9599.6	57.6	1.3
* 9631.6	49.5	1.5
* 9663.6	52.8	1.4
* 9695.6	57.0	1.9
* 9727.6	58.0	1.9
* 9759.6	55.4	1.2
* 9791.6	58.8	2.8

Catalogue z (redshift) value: 0.636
